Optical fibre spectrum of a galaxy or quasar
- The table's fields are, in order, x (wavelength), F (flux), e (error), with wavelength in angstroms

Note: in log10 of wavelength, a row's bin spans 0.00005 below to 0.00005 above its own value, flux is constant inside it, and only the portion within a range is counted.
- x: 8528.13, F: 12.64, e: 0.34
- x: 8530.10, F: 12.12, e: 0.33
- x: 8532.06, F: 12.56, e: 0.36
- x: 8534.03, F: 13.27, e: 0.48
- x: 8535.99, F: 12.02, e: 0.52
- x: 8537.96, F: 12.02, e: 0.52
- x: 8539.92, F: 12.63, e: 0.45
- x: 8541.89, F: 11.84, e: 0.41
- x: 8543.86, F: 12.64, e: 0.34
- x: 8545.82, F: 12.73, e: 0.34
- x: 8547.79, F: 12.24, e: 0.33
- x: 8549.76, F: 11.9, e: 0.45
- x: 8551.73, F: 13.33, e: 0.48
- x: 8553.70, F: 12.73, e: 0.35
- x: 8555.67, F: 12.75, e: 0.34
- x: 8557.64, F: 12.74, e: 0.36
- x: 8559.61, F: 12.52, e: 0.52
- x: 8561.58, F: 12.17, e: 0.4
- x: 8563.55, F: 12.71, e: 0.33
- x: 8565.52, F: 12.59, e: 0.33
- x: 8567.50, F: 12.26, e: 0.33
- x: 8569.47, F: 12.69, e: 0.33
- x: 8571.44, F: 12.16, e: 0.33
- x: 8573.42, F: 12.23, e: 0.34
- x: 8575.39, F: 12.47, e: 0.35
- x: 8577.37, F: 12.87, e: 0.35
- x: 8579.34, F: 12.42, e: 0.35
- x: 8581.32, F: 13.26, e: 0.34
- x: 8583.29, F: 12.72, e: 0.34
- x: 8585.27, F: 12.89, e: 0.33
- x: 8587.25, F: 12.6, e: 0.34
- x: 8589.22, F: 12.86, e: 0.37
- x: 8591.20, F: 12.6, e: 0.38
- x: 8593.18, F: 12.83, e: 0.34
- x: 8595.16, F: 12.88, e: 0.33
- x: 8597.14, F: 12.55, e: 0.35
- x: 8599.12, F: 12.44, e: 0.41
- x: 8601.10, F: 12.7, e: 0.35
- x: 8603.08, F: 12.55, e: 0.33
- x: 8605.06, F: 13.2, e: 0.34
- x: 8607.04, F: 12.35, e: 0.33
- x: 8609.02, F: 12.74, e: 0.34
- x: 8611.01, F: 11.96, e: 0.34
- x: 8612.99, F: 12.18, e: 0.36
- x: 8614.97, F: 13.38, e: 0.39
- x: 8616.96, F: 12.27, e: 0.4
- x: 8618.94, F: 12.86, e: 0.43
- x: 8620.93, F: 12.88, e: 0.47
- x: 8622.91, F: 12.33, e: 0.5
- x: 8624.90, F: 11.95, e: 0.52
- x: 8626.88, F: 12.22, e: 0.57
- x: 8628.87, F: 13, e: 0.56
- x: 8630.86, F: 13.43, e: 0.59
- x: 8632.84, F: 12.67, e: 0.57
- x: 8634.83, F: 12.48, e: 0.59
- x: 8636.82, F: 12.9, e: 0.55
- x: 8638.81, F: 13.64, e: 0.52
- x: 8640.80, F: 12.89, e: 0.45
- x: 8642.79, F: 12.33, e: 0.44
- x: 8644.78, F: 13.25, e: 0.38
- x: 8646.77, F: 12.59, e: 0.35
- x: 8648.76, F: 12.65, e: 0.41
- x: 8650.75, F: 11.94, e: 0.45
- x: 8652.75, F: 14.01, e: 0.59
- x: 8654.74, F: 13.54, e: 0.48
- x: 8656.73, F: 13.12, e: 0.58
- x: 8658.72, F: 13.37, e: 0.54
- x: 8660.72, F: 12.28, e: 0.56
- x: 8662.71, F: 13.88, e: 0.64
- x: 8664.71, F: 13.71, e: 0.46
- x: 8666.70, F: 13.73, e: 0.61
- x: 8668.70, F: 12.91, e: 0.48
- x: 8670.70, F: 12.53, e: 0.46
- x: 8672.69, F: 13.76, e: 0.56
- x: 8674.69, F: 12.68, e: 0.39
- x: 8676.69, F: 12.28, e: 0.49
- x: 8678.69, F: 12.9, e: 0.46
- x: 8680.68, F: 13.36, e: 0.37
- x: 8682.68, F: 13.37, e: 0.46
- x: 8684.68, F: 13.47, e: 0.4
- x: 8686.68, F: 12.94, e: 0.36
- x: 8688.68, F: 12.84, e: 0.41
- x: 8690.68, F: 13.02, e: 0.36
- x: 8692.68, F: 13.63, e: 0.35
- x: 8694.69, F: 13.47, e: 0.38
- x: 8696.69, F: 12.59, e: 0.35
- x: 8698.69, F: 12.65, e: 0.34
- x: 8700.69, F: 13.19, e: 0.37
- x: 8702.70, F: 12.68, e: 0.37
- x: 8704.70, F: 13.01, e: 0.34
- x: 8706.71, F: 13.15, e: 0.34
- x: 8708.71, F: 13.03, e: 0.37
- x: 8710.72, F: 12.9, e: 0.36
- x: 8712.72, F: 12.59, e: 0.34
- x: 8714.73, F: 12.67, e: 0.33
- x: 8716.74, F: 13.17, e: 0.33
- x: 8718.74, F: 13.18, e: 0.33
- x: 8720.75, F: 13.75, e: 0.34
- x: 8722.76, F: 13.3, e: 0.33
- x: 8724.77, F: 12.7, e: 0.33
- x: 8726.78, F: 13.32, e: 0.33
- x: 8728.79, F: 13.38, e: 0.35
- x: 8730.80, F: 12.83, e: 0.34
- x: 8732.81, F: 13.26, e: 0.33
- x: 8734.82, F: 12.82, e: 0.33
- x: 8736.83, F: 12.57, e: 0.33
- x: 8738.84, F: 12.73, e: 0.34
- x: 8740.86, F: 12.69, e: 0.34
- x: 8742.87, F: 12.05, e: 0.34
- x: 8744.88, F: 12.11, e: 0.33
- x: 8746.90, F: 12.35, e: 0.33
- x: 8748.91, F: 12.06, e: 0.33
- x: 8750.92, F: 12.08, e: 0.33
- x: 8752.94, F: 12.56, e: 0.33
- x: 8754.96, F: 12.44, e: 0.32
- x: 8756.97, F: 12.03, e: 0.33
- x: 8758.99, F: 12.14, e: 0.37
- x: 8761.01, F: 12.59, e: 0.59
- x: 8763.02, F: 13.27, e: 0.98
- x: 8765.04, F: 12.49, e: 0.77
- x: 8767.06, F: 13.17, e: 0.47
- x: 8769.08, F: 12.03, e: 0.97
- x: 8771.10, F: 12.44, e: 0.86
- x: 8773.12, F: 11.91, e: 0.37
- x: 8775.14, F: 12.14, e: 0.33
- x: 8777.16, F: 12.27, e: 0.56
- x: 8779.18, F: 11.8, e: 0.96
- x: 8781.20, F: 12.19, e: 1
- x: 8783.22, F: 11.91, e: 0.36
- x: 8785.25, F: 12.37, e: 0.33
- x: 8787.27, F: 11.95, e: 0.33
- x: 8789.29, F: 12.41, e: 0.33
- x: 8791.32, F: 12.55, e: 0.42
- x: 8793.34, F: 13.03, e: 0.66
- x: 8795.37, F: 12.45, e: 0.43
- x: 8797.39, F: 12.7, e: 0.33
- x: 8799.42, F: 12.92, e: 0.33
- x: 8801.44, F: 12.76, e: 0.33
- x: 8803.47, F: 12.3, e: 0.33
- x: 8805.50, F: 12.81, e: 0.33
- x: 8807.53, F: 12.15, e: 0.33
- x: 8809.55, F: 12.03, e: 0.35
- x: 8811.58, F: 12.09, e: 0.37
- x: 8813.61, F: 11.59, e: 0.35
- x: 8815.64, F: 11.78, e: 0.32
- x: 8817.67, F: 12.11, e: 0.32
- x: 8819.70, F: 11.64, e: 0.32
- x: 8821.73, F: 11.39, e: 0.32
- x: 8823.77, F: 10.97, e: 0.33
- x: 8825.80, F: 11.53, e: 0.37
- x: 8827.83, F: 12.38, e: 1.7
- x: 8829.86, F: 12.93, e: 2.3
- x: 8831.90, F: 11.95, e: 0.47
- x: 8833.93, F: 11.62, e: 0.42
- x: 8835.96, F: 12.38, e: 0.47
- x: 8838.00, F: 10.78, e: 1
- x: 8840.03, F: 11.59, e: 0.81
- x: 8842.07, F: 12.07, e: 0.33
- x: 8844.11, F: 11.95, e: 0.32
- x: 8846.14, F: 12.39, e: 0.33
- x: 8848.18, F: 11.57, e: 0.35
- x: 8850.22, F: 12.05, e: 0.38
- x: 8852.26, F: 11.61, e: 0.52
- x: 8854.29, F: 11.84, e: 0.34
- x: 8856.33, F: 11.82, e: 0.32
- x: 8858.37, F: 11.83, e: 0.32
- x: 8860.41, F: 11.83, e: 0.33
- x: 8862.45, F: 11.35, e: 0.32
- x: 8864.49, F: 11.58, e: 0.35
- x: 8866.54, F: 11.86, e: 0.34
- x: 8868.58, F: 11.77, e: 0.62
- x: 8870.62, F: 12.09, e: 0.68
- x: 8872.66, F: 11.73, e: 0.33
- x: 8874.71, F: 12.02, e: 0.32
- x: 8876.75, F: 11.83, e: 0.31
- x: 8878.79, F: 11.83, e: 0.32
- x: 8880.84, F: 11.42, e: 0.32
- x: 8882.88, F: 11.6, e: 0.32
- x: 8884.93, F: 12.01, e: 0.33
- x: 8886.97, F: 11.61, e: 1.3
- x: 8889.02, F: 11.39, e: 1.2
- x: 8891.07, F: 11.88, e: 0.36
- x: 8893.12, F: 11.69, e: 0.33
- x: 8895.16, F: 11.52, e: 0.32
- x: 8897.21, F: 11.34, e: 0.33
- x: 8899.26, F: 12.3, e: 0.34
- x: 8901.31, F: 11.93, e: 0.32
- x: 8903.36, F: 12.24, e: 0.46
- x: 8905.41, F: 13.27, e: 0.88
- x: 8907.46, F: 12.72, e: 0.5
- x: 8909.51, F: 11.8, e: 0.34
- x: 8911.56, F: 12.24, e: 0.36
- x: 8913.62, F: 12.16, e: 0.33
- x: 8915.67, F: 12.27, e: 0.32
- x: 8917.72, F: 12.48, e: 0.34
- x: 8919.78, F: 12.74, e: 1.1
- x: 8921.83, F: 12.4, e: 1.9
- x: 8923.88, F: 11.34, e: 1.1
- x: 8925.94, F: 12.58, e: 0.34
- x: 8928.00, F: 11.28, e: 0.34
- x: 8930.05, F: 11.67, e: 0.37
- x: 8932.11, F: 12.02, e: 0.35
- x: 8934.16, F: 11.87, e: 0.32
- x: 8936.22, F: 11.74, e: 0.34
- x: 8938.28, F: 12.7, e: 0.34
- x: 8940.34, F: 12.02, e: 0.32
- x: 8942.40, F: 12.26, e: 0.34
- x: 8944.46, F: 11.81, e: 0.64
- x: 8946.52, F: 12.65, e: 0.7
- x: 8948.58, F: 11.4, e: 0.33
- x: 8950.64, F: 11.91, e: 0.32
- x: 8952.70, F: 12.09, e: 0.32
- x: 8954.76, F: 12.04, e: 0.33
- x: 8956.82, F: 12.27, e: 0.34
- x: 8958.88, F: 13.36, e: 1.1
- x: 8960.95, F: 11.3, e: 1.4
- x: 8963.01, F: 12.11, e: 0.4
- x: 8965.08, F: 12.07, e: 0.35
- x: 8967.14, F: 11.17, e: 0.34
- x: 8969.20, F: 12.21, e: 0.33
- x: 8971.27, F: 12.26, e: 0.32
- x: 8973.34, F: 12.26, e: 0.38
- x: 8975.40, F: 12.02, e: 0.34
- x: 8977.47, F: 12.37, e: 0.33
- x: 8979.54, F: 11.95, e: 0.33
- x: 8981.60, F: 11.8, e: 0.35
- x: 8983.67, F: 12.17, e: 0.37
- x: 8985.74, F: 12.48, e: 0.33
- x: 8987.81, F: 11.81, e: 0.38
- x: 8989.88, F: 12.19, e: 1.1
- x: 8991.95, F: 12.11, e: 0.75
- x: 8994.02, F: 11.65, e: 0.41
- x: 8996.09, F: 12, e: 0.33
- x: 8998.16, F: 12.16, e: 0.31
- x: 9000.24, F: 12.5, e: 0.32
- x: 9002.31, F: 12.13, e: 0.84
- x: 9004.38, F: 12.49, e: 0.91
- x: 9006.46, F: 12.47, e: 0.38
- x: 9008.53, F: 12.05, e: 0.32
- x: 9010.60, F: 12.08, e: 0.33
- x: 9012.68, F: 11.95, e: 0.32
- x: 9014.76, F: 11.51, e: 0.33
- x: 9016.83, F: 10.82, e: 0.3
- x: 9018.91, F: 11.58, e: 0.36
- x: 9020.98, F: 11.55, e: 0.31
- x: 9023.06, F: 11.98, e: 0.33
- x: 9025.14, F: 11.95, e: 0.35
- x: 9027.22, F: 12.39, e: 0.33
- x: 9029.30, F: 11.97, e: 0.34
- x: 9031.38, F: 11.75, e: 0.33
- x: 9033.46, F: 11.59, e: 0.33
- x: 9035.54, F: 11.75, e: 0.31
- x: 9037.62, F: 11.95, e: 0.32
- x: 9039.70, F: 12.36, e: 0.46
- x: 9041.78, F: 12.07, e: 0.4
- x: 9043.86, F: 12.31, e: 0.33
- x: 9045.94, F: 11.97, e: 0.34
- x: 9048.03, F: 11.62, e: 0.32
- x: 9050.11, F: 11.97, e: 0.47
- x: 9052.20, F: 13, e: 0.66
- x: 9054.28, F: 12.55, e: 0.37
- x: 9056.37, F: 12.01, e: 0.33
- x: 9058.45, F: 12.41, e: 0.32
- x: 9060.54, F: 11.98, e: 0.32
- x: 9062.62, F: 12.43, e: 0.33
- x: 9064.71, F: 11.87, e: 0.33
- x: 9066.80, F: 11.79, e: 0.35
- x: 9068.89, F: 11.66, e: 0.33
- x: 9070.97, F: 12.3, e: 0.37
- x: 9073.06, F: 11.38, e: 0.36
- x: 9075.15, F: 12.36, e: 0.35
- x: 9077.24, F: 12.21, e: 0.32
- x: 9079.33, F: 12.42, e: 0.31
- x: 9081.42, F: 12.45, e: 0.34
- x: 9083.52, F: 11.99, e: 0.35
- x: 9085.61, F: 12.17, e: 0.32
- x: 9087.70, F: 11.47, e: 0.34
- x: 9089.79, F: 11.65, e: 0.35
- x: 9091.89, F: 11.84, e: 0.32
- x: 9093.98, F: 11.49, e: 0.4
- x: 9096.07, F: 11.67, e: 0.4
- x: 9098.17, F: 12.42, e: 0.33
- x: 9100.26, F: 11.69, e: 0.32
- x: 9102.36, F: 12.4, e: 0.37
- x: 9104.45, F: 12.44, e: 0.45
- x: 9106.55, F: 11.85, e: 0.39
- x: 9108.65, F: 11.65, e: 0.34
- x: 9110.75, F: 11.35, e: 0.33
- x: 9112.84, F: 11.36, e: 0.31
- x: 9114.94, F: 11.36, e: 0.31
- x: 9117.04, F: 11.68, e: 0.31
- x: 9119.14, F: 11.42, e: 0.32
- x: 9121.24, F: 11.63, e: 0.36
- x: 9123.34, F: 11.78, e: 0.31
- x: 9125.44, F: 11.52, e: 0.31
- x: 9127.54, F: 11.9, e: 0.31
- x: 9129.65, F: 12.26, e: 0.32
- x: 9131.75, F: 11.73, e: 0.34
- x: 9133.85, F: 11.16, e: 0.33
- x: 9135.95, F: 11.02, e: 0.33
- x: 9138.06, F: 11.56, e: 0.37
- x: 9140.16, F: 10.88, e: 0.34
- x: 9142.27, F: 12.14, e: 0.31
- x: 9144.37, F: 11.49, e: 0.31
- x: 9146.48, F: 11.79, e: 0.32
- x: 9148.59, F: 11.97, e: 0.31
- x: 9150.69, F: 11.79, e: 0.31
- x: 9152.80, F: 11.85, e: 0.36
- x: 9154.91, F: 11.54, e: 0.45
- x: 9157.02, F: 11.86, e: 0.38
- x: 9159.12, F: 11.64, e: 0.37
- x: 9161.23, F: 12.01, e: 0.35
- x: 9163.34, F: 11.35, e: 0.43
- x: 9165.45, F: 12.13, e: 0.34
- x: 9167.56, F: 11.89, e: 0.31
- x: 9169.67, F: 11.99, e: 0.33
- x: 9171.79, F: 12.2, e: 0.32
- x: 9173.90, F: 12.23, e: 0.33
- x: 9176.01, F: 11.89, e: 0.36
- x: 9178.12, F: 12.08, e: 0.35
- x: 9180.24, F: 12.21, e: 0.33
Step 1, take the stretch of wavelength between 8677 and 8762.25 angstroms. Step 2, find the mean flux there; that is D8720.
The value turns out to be 12.8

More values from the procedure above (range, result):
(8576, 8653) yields 12.7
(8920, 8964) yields 12.1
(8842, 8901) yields 11.8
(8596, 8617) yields 12.6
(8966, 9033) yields 12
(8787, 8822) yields 12.3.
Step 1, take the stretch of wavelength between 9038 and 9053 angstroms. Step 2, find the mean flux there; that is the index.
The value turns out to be 12.2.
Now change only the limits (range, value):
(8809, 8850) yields 11.8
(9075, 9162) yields 11.8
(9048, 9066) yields 12.2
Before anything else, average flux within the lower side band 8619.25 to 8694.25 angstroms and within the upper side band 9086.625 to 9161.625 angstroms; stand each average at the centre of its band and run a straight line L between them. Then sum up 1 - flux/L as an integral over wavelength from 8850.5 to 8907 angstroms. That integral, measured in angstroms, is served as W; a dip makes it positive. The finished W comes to 2.5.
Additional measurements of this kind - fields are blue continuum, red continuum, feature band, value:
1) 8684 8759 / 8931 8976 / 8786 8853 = 2.3 angstroms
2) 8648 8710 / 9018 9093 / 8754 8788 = 1.4 angstroms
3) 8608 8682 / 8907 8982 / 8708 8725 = -0.5 angstroms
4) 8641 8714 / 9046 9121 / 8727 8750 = 0.4 angstroms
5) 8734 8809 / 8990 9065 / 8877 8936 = 1.1 angstroms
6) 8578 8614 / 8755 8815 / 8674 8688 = -0.5 angstroms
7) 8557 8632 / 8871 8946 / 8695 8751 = -2.1 angstroms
